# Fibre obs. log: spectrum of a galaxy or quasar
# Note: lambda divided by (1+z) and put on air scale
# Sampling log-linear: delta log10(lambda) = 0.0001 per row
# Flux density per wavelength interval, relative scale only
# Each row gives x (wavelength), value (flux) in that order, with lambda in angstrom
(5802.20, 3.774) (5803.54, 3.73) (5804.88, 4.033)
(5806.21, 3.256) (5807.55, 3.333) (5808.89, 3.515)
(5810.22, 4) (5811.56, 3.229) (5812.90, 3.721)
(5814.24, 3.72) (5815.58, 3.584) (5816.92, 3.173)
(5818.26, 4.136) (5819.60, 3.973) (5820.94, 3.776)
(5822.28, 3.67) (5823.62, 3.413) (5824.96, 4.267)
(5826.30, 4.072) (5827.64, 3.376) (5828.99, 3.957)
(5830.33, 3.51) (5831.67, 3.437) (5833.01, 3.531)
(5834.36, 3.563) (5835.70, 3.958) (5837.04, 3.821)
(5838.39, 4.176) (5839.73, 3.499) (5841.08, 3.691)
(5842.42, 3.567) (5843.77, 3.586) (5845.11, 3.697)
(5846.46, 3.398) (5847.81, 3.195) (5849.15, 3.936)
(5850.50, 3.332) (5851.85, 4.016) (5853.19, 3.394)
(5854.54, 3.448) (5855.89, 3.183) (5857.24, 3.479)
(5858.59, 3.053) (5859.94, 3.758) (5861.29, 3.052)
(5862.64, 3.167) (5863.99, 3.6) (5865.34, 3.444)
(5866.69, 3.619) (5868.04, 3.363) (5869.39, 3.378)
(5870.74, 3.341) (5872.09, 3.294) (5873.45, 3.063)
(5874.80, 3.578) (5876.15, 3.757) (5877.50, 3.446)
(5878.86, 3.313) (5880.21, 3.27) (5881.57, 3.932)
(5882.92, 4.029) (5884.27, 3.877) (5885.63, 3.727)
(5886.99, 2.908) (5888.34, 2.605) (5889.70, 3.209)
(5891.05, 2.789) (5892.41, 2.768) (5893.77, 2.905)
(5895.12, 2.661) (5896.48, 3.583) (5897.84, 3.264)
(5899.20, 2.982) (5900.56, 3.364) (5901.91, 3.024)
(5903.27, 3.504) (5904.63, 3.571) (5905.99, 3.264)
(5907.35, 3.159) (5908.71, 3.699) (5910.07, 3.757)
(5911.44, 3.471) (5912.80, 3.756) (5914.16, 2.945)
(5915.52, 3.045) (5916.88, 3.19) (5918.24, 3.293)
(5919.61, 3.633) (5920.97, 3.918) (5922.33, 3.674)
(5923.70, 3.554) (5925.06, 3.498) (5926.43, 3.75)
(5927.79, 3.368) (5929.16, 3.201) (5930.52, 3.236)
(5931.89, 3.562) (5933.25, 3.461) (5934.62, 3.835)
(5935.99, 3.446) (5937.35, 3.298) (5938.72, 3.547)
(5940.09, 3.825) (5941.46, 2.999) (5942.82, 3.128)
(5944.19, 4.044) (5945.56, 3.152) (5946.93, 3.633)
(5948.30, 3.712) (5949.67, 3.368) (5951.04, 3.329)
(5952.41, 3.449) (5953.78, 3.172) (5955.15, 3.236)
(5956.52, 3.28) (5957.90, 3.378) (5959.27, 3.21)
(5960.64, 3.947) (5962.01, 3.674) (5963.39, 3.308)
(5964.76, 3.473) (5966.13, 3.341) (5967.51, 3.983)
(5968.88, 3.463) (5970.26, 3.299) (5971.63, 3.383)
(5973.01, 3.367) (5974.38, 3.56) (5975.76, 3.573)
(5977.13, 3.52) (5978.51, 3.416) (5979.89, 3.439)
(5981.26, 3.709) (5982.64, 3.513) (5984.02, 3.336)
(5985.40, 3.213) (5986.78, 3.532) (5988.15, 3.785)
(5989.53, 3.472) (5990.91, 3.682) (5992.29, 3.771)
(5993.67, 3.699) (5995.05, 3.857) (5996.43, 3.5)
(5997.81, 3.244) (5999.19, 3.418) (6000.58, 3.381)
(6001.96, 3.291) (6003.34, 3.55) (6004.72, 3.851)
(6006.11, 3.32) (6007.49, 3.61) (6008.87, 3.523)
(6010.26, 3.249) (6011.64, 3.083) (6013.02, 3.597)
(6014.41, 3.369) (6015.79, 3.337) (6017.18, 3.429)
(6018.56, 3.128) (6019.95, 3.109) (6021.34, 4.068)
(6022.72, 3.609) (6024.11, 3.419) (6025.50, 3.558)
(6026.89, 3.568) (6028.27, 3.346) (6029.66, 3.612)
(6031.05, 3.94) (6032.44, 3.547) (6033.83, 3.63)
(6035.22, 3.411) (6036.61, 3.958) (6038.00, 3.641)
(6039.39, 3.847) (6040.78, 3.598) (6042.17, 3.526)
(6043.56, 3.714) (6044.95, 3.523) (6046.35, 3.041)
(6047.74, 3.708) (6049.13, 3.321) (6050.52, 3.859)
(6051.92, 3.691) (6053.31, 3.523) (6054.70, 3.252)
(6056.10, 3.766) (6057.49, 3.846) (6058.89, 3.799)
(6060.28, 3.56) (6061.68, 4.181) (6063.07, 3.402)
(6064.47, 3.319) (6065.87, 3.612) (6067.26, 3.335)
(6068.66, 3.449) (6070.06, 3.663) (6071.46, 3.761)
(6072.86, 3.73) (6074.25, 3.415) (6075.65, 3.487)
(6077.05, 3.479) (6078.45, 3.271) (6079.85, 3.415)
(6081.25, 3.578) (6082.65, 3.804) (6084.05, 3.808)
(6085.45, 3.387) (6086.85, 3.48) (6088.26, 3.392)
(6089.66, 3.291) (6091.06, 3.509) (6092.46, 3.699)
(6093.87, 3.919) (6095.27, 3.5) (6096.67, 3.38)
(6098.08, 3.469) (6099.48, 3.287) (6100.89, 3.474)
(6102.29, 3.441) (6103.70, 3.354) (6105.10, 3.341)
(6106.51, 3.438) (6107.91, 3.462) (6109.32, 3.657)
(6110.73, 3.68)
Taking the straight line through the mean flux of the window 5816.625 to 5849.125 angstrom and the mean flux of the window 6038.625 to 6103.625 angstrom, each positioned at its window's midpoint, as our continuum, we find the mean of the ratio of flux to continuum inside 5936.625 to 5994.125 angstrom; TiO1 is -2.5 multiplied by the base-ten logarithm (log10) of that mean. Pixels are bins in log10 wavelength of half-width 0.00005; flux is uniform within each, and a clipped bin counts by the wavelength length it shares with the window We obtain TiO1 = 0.04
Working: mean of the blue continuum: 3.7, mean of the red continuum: 3.55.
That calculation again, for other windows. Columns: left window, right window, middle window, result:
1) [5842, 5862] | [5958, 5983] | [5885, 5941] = 0.05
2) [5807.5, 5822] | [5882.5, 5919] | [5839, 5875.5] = 0.01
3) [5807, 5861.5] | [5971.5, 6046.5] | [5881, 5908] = 0.11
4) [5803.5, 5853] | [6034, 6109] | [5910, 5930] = 0.05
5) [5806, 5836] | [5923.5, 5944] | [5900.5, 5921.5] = 0.03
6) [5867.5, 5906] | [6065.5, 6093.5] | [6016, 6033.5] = -0.02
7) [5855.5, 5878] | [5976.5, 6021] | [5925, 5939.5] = -0.01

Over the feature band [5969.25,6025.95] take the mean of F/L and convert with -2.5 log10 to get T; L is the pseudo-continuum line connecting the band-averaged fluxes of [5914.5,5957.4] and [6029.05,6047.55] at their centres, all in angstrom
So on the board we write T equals 0.02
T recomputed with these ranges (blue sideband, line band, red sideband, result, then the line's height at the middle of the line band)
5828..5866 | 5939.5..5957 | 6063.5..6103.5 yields 0.04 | 3.53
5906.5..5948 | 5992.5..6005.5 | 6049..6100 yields -0.01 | 3.51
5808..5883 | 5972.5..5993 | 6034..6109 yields 0.01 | 3.56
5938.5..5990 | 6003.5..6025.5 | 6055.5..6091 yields 0.02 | 3.51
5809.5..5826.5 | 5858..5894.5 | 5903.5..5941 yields 0.08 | 3.59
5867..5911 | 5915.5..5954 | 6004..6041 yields -0.02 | 3.4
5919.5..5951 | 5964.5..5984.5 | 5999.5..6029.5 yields 0.00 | 3.48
